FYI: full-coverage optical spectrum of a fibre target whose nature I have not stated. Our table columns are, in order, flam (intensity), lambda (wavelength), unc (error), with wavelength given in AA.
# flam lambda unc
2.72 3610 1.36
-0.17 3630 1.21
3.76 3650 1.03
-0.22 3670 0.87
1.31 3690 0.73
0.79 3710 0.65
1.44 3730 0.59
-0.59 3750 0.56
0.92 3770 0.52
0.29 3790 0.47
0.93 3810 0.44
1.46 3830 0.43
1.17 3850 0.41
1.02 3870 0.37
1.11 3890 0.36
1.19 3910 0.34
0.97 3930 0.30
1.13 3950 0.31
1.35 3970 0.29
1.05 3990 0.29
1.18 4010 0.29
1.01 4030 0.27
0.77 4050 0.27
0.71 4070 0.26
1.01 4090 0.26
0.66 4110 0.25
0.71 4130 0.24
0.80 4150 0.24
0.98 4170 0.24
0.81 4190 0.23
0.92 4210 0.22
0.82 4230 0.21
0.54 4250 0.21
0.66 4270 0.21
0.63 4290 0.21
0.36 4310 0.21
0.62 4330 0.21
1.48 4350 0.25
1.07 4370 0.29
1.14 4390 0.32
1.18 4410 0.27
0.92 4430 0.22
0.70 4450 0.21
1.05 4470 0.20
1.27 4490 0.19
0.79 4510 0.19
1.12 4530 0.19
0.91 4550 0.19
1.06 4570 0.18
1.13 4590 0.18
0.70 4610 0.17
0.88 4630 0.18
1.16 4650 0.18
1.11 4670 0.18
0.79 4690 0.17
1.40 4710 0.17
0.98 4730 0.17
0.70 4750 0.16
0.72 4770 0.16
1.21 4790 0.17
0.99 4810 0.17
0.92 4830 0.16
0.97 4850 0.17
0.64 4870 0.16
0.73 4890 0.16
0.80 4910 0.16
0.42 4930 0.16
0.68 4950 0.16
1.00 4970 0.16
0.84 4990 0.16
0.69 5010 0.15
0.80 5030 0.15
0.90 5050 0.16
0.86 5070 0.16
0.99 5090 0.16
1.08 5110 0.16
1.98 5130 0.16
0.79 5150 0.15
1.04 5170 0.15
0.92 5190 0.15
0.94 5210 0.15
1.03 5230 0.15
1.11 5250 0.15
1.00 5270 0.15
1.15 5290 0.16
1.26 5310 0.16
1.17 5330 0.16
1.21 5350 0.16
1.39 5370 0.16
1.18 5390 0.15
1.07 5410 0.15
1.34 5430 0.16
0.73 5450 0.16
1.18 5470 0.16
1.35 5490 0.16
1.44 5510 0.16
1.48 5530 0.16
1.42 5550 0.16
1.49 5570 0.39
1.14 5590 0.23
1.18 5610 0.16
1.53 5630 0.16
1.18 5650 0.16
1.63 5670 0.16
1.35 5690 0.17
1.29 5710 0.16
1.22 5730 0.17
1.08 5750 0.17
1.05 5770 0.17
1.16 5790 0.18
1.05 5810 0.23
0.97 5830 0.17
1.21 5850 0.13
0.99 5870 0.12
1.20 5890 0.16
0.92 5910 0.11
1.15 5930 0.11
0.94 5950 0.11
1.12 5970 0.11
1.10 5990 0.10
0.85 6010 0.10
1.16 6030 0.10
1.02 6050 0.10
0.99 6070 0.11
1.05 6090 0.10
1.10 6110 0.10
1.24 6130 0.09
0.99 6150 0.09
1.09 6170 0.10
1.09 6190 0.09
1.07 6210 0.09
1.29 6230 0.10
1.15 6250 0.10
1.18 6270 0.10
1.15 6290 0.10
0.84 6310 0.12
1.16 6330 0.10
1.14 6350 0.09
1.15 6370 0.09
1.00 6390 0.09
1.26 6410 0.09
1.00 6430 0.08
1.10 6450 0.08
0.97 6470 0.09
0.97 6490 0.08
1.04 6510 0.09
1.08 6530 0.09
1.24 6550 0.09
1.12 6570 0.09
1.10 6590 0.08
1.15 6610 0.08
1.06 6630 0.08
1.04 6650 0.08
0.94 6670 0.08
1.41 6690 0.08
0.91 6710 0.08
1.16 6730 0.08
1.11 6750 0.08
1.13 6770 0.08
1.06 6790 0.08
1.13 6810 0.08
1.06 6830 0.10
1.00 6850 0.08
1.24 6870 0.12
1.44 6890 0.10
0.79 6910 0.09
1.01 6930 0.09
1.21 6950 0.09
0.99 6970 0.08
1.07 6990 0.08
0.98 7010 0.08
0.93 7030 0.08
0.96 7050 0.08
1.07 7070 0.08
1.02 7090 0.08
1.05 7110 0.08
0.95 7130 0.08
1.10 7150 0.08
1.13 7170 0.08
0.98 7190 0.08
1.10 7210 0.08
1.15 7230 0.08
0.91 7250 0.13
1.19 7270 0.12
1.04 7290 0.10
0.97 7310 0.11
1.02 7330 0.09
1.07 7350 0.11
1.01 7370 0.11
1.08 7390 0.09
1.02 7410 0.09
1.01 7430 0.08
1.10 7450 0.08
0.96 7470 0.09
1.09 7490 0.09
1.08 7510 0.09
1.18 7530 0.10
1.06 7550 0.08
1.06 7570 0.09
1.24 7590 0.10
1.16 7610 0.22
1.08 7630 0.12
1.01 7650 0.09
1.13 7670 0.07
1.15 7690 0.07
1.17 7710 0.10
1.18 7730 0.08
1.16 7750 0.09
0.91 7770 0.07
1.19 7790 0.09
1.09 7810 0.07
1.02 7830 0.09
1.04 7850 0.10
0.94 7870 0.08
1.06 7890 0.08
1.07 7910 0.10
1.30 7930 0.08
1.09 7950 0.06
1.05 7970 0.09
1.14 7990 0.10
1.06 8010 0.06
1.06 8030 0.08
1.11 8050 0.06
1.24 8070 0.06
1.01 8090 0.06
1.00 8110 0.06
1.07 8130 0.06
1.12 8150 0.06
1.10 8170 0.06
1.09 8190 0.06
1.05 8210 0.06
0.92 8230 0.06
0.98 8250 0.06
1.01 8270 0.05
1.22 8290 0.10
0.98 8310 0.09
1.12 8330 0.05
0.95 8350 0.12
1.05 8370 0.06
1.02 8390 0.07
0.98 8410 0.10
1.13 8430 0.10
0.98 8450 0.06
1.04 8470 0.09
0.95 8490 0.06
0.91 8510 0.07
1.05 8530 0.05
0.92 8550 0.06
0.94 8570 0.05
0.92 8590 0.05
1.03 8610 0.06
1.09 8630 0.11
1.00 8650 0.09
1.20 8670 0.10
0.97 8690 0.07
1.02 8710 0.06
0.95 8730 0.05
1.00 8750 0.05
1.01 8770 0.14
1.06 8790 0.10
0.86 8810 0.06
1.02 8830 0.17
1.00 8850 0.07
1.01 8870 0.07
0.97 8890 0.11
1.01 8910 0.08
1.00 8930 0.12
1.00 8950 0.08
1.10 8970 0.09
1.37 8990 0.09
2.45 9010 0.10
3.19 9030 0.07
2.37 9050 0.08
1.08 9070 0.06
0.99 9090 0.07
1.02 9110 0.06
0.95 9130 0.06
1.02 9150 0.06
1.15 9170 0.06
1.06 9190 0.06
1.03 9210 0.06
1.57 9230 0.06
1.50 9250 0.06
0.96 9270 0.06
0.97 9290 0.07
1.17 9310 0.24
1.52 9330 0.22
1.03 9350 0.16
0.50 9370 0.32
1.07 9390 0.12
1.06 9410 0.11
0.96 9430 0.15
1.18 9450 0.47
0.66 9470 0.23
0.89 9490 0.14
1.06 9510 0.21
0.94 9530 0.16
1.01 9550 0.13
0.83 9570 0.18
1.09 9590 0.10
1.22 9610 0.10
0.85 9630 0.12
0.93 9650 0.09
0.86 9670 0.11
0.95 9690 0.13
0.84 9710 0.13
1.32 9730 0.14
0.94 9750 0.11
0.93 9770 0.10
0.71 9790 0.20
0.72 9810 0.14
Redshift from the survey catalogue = 0.374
